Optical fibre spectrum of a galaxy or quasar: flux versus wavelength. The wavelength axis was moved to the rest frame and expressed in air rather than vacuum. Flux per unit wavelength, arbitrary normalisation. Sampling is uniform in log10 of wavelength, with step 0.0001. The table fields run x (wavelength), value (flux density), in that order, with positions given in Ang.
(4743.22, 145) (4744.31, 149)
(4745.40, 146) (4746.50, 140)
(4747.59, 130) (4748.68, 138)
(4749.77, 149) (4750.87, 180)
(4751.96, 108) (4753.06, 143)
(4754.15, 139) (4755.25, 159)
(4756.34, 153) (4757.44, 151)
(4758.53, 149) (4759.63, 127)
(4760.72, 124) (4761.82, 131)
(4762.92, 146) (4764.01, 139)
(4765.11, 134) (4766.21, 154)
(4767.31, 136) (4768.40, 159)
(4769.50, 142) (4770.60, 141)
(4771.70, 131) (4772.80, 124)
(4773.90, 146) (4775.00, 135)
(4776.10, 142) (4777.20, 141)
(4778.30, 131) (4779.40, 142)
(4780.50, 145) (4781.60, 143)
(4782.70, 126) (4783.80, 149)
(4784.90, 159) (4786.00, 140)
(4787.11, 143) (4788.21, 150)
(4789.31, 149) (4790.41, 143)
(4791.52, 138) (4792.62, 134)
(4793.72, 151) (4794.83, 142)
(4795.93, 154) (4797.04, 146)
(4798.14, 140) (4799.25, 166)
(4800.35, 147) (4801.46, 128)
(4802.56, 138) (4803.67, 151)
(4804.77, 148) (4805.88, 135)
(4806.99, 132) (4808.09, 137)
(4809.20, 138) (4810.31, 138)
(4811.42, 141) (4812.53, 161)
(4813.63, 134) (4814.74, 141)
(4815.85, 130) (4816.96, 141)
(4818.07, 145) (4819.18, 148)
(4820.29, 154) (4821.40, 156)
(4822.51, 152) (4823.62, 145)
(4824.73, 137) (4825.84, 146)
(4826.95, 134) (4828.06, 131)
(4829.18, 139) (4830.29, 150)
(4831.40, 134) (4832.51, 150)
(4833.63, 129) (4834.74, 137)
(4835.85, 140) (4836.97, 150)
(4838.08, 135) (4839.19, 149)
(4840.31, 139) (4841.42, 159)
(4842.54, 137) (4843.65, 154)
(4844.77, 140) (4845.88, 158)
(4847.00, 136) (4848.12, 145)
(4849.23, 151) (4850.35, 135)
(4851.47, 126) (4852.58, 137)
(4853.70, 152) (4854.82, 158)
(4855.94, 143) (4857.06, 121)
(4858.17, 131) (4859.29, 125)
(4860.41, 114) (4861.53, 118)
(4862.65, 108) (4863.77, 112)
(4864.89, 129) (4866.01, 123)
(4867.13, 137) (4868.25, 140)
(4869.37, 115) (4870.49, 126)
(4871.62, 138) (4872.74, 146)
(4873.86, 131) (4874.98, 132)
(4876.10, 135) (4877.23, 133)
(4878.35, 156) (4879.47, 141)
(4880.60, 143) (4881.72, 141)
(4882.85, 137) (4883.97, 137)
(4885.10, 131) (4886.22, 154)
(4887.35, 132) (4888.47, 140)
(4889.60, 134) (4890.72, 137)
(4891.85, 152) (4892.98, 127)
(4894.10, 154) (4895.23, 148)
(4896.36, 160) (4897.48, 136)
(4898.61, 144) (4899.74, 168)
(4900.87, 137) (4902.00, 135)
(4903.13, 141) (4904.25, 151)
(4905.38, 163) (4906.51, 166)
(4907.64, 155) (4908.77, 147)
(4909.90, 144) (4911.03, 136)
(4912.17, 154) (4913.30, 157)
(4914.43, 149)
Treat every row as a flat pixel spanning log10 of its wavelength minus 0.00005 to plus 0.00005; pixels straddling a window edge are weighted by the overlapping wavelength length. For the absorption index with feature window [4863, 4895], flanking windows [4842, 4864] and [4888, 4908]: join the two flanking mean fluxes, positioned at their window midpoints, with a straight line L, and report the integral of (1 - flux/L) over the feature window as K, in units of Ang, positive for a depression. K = 1.37 Ang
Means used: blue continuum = 135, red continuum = 147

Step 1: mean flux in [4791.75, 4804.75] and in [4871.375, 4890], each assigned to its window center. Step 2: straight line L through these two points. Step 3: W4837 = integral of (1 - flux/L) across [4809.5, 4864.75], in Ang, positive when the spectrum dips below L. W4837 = 1.04 Ang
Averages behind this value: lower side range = 145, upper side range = 139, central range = 140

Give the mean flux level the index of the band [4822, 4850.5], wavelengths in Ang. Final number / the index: 143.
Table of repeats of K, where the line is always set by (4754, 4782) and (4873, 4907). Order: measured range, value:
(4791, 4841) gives -0.25 Ang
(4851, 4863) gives 1.00 Ang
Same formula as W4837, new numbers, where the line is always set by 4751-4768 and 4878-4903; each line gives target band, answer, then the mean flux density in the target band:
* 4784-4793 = -0.24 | 145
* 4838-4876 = 1.85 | 135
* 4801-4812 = 0.21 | 139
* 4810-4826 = -0.34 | 145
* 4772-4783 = 0.27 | 138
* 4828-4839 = 0.13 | 140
